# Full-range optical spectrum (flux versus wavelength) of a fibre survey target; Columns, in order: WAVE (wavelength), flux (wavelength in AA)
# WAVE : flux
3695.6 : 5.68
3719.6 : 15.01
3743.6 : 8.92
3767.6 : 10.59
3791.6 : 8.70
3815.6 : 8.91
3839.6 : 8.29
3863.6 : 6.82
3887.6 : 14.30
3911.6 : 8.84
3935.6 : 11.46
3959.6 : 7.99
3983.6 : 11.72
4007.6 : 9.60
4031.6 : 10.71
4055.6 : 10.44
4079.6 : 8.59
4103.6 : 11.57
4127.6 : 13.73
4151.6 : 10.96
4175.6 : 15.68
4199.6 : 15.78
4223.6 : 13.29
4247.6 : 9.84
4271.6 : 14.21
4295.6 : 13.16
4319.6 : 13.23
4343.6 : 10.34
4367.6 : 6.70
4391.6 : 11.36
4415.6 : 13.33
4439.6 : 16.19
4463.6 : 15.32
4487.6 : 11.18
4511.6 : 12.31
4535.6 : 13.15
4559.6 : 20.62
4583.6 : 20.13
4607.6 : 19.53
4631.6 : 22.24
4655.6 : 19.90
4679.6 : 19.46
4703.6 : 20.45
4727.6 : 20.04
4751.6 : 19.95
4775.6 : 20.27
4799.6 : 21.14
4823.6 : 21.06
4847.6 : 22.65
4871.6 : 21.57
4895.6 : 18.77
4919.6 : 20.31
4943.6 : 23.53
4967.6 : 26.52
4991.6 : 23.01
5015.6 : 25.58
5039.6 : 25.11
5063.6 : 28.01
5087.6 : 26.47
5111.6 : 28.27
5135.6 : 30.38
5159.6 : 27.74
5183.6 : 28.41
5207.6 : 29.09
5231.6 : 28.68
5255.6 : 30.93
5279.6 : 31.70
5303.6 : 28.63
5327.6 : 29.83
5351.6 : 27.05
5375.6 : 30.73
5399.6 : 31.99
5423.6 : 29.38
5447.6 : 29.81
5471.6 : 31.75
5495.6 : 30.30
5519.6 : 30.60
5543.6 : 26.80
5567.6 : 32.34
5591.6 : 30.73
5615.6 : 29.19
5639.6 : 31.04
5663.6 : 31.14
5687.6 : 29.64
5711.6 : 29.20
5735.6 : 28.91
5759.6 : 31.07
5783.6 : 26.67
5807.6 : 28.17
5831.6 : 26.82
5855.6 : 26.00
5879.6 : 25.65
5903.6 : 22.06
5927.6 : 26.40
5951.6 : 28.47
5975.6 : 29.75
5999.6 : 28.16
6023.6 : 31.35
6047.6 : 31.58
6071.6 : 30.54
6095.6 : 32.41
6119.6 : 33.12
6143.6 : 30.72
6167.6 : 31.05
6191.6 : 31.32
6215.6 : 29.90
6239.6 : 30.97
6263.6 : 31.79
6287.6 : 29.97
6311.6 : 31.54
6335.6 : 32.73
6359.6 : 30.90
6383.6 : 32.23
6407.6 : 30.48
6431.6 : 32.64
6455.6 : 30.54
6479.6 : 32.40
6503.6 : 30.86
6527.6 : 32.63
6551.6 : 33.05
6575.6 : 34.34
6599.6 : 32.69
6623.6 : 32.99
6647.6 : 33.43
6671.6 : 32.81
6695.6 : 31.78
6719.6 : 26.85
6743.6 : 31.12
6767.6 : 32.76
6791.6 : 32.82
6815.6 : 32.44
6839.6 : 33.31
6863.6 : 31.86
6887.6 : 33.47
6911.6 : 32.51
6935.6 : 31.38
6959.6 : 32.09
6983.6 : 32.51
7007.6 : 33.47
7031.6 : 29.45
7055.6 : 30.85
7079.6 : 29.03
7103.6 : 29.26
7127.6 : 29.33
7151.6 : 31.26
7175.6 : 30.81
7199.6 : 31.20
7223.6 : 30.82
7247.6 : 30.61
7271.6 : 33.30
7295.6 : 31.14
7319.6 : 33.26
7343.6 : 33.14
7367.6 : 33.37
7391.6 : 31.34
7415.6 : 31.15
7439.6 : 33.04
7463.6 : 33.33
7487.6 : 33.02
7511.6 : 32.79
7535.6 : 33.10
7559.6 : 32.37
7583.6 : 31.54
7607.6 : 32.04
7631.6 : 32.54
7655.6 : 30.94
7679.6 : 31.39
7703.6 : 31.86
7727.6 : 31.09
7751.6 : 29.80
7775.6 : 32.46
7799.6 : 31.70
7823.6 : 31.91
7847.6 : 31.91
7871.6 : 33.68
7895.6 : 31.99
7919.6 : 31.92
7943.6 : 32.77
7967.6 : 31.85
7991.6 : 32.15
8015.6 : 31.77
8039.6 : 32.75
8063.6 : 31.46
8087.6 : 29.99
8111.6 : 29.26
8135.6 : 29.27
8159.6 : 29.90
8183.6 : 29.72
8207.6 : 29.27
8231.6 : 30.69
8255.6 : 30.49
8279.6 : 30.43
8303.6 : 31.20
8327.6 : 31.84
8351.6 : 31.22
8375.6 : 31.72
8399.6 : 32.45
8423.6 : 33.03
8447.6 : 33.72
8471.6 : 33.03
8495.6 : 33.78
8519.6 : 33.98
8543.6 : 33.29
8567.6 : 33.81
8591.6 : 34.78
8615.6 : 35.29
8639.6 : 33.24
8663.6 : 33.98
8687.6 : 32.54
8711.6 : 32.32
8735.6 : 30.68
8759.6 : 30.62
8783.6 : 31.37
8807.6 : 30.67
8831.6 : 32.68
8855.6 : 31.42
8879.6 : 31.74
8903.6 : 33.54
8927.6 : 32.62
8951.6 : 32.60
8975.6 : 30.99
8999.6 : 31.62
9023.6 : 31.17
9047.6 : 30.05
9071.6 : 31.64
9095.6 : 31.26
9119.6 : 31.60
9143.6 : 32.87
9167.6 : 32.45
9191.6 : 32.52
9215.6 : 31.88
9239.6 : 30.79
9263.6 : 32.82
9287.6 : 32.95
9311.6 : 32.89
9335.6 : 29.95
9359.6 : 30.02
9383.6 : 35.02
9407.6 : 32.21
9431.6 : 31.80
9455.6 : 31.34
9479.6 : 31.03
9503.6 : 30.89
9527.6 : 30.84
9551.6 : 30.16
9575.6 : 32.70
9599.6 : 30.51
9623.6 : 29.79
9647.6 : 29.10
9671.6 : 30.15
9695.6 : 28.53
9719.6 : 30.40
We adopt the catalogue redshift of 0.140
